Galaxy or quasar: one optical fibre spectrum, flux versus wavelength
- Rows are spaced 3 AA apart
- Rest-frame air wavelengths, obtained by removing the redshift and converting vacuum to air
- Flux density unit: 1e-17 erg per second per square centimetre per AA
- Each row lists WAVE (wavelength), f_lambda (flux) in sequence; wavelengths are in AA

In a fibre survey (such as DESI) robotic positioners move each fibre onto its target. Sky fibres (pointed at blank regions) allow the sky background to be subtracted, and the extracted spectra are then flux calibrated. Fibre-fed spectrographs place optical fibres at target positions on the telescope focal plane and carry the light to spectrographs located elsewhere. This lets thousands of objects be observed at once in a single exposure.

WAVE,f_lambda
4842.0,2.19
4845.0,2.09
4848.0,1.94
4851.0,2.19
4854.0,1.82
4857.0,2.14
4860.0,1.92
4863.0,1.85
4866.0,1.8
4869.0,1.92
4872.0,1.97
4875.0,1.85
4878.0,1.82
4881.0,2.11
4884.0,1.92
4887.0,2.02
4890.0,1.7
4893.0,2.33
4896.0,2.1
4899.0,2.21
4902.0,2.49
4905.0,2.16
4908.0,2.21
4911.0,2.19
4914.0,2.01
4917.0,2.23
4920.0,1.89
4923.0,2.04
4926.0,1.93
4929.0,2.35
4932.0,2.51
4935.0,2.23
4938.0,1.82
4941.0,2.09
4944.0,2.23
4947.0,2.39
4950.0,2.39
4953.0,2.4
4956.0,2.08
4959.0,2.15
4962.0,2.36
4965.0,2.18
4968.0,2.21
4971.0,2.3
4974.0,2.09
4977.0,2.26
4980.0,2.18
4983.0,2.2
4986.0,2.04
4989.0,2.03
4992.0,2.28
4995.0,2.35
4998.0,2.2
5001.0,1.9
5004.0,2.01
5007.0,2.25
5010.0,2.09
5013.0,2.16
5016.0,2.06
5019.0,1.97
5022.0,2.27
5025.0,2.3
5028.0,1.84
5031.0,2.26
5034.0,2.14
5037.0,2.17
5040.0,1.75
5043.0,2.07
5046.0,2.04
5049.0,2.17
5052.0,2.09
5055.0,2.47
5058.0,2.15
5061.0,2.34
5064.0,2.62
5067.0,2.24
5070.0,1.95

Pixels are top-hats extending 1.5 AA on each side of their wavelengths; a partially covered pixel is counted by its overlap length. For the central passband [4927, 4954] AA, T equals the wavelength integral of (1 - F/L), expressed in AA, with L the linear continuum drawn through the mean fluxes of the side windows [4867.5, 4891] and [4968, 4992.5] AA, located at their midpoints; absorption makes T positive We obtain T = -2.4 AA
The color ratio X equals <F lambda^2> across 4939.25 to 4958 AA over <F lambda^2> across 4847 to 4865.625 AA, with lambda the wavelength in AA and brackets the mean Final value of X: 1.19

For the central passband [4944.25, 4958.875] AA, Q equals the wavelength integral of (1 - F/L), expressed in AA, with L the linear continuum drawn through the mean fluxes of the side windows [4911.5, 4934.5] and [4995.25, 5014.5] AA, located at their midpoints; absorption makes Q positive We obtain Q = -1.1 AA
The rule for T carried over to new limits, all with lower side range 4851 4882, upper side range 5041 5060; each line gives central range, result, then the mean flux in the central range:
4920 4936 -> -1.4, 2.18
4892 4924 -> -3.0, 2.17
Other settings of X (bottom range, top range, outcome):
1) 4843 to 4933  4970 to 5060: 1.09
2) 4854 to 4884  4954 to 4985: 1.19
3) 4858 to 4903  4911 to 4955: 1.11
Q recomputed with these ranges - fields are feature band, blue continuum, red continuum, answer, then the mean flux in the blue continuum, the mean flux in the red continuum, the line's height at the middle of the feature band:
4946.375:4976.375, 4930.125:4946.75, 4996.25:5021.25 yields -1.2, 2.2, 2.09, 2.16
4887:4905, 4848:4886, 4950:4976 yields -1.1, 1.94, 2.23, 2.03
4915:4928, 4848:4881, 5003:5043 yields -0.3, 1.94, 2.1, 1.99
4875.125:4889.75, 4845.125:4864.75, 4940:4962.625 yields 0.9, 1.98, 2.26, 2.06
